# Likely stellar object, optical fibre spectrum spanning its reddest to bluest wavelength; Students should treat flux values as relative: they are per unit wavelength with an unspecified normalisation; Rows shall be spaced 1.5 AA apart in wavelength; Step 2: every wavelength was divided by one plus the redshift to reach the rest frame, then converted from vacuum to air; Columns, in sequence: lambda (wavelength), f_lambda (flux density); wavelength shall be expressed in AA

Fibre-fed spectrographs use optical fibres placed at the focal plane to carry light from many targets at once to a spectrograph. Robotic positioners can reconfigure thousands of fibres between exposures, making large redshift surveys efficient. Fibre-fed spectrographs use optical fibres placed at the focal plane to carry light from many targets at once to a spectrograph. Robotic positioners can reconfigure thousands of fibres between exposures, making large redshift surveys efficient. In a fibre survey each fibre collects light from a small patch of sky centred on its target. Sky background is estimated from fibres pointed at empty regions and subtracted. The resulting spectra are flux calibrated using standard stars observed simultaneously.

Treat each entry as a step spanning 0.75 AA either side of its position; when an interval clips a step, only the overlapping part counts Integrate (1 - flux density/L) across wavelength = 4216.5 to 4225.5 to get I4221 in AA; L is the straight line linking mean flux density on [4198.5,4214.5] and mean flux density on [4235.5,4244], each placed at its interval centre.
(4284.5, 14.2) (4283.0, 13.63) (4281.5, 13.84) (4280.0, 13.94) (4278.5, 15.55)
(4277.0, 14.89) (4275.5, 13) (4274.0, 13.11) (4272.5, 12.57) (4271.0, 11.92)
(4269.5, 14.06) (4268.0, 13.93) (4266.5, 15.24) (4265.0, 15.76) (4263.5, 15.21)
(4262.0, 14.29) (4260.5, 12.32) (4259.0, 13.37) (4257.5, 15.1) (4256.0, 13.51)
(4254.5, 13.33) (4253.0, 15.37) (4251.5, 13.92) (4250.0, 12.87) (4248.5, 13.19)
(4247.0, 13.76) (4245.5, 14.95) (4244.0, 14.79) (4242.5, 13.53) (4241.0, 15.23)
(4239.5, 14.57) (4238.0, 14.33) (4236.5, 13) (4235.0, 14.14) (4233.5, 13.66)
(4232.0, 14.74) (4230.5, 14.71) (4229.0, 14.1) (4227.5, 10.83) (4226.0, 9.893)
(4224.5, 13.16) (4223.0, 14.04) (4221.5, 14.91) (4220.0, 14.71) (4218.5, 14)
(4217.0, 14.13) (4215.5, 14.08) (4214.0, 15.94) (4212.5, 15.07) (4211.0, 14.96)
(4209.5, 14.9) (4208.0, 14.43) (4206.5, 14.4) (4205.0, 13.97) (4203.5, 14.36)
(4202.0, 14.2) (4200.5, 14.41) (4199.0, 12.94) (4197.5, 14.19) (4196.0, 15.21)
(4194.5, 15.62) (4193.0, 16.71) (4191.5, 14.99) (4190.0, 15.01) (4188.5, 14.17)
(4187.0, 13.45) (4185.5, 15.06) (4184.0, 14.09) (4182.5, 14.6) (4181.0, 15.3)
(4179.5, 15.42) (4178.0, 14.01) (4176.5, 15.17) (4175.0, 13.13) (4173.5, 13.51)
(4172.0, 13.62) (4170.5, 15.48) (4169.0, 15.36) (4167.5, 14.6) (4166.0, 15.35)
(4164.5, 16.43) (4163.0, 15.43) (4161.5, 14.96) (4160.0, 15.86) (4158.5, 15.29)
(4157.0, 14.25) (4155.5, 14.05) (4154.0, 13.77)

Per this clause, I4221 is 0.21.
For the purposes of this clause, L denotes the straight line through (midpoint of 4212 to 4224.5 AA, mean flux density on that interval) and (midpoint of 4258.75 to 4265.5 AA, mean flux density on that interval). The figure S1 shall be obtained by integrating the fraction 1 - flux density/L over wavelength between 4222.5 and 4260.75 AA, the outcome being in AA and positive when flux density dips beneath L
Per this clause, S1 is 1.6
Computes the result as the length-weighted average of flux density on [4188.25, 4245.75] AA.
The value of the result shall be 14.3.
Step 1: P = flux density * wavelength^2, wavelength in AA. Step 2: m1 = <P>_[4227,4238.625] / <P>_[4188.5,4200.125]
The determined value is 0.9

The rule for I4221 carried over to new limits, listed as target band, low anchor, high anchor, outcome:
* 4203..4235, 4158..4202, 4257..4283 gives 0.9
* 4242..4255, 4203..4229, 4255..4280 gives 0.0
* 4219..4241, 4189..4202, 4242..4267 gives 1.1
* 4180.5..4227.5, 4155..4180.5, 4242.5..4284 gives 0.5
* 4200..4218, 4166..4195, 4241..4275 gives -0.2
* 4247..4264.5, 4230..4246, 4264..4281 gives 0.3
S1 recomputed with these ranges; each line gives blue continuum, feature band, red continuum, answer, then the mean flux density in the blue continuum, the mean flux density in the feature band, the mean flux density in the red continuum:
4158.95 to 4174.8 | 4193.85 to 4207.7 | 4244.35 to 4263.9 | 0.2 AA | 15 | 14.4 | 13.9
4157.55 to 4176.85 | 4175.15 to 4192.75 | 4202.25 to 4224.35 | 0.1 AA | 14.9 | 14.7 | 14.5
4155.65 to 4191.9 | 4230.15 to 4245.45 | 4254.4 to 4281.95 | -0.1 AA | 14.8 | 14.3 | 14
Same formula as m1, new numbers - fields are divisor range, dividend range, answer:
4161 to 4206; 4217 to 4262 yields 0.97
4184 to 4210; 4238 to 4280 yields 0.99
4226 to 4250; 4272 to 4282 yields 1.02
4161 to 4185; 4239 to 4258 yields 0.99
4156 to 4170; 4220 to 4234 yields 0.91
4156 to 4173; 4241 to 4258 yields 0.97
